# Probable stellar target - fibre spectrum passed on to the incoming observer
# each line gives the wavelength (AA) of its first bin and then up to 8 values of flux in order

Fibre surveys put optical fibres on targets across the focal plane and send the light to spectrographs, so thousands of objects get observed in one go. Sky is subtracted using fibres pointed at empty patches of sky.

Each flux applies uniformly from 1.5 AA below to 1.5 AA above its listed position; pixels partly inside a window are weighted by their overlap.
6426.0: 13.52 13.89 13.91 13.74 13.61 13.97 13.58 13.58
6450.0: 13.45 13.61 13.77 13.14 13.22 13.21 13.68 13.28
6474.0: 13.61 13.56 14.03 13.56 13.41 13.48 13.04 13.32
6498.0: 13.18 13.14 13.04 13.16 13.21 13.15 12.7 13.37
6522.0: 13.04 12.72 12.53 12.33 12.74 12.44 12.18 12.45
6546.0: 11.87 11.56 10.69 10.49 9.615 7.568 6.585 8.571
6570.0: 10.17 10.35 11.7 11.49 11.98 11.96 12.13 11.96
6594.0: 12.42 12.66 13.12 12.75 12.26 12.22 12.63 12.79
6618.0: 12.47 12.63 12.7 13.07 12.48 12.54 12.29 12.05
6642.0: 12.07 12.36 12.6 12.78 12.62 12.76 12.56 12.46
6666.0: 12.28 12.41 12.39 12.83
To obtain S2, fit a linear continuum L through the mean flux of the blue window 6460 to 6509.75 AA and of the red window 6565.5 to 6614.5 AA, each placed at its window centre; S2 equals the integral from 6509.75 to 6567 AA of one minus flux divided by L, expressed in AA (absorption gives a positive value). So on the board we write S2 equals 4.8 AA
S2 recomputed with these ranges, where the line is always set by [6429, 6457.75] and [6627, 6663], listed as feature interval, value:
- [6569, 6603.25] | 2.5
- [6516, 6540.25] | 0.9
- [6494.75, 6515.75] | 0.3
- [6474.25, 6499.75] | 0.0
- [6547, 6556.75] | 1.6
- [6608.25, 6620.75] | 0.1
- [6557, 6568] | 4.2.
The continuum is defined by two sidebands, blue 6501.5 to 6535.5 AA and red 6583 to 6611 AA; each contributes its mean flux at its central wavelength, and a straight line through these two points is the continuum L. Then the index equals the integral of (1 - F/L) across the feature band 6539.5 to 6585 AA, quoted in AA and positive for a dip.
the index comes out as 7.7 AA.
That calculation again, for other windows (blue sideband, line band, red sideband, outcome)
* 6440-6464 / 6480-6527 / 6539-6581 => -4.6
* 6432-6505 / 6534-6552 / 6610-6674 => 1.4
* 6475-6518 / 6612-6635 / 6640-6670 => 0.0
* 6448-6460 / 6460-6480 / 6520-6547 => -0.2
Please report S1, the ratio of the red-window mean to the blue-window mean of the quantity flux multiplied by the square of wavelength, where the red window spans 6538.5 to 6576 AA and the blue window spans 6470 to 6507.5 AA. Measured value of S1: 0.78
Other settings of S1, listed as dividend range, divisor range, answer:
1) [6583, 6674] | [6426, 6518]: 0.97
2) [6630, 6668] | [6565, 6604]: 1.10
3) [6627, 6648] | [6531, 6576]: 1.20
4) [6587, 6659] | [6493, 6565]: 1.07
